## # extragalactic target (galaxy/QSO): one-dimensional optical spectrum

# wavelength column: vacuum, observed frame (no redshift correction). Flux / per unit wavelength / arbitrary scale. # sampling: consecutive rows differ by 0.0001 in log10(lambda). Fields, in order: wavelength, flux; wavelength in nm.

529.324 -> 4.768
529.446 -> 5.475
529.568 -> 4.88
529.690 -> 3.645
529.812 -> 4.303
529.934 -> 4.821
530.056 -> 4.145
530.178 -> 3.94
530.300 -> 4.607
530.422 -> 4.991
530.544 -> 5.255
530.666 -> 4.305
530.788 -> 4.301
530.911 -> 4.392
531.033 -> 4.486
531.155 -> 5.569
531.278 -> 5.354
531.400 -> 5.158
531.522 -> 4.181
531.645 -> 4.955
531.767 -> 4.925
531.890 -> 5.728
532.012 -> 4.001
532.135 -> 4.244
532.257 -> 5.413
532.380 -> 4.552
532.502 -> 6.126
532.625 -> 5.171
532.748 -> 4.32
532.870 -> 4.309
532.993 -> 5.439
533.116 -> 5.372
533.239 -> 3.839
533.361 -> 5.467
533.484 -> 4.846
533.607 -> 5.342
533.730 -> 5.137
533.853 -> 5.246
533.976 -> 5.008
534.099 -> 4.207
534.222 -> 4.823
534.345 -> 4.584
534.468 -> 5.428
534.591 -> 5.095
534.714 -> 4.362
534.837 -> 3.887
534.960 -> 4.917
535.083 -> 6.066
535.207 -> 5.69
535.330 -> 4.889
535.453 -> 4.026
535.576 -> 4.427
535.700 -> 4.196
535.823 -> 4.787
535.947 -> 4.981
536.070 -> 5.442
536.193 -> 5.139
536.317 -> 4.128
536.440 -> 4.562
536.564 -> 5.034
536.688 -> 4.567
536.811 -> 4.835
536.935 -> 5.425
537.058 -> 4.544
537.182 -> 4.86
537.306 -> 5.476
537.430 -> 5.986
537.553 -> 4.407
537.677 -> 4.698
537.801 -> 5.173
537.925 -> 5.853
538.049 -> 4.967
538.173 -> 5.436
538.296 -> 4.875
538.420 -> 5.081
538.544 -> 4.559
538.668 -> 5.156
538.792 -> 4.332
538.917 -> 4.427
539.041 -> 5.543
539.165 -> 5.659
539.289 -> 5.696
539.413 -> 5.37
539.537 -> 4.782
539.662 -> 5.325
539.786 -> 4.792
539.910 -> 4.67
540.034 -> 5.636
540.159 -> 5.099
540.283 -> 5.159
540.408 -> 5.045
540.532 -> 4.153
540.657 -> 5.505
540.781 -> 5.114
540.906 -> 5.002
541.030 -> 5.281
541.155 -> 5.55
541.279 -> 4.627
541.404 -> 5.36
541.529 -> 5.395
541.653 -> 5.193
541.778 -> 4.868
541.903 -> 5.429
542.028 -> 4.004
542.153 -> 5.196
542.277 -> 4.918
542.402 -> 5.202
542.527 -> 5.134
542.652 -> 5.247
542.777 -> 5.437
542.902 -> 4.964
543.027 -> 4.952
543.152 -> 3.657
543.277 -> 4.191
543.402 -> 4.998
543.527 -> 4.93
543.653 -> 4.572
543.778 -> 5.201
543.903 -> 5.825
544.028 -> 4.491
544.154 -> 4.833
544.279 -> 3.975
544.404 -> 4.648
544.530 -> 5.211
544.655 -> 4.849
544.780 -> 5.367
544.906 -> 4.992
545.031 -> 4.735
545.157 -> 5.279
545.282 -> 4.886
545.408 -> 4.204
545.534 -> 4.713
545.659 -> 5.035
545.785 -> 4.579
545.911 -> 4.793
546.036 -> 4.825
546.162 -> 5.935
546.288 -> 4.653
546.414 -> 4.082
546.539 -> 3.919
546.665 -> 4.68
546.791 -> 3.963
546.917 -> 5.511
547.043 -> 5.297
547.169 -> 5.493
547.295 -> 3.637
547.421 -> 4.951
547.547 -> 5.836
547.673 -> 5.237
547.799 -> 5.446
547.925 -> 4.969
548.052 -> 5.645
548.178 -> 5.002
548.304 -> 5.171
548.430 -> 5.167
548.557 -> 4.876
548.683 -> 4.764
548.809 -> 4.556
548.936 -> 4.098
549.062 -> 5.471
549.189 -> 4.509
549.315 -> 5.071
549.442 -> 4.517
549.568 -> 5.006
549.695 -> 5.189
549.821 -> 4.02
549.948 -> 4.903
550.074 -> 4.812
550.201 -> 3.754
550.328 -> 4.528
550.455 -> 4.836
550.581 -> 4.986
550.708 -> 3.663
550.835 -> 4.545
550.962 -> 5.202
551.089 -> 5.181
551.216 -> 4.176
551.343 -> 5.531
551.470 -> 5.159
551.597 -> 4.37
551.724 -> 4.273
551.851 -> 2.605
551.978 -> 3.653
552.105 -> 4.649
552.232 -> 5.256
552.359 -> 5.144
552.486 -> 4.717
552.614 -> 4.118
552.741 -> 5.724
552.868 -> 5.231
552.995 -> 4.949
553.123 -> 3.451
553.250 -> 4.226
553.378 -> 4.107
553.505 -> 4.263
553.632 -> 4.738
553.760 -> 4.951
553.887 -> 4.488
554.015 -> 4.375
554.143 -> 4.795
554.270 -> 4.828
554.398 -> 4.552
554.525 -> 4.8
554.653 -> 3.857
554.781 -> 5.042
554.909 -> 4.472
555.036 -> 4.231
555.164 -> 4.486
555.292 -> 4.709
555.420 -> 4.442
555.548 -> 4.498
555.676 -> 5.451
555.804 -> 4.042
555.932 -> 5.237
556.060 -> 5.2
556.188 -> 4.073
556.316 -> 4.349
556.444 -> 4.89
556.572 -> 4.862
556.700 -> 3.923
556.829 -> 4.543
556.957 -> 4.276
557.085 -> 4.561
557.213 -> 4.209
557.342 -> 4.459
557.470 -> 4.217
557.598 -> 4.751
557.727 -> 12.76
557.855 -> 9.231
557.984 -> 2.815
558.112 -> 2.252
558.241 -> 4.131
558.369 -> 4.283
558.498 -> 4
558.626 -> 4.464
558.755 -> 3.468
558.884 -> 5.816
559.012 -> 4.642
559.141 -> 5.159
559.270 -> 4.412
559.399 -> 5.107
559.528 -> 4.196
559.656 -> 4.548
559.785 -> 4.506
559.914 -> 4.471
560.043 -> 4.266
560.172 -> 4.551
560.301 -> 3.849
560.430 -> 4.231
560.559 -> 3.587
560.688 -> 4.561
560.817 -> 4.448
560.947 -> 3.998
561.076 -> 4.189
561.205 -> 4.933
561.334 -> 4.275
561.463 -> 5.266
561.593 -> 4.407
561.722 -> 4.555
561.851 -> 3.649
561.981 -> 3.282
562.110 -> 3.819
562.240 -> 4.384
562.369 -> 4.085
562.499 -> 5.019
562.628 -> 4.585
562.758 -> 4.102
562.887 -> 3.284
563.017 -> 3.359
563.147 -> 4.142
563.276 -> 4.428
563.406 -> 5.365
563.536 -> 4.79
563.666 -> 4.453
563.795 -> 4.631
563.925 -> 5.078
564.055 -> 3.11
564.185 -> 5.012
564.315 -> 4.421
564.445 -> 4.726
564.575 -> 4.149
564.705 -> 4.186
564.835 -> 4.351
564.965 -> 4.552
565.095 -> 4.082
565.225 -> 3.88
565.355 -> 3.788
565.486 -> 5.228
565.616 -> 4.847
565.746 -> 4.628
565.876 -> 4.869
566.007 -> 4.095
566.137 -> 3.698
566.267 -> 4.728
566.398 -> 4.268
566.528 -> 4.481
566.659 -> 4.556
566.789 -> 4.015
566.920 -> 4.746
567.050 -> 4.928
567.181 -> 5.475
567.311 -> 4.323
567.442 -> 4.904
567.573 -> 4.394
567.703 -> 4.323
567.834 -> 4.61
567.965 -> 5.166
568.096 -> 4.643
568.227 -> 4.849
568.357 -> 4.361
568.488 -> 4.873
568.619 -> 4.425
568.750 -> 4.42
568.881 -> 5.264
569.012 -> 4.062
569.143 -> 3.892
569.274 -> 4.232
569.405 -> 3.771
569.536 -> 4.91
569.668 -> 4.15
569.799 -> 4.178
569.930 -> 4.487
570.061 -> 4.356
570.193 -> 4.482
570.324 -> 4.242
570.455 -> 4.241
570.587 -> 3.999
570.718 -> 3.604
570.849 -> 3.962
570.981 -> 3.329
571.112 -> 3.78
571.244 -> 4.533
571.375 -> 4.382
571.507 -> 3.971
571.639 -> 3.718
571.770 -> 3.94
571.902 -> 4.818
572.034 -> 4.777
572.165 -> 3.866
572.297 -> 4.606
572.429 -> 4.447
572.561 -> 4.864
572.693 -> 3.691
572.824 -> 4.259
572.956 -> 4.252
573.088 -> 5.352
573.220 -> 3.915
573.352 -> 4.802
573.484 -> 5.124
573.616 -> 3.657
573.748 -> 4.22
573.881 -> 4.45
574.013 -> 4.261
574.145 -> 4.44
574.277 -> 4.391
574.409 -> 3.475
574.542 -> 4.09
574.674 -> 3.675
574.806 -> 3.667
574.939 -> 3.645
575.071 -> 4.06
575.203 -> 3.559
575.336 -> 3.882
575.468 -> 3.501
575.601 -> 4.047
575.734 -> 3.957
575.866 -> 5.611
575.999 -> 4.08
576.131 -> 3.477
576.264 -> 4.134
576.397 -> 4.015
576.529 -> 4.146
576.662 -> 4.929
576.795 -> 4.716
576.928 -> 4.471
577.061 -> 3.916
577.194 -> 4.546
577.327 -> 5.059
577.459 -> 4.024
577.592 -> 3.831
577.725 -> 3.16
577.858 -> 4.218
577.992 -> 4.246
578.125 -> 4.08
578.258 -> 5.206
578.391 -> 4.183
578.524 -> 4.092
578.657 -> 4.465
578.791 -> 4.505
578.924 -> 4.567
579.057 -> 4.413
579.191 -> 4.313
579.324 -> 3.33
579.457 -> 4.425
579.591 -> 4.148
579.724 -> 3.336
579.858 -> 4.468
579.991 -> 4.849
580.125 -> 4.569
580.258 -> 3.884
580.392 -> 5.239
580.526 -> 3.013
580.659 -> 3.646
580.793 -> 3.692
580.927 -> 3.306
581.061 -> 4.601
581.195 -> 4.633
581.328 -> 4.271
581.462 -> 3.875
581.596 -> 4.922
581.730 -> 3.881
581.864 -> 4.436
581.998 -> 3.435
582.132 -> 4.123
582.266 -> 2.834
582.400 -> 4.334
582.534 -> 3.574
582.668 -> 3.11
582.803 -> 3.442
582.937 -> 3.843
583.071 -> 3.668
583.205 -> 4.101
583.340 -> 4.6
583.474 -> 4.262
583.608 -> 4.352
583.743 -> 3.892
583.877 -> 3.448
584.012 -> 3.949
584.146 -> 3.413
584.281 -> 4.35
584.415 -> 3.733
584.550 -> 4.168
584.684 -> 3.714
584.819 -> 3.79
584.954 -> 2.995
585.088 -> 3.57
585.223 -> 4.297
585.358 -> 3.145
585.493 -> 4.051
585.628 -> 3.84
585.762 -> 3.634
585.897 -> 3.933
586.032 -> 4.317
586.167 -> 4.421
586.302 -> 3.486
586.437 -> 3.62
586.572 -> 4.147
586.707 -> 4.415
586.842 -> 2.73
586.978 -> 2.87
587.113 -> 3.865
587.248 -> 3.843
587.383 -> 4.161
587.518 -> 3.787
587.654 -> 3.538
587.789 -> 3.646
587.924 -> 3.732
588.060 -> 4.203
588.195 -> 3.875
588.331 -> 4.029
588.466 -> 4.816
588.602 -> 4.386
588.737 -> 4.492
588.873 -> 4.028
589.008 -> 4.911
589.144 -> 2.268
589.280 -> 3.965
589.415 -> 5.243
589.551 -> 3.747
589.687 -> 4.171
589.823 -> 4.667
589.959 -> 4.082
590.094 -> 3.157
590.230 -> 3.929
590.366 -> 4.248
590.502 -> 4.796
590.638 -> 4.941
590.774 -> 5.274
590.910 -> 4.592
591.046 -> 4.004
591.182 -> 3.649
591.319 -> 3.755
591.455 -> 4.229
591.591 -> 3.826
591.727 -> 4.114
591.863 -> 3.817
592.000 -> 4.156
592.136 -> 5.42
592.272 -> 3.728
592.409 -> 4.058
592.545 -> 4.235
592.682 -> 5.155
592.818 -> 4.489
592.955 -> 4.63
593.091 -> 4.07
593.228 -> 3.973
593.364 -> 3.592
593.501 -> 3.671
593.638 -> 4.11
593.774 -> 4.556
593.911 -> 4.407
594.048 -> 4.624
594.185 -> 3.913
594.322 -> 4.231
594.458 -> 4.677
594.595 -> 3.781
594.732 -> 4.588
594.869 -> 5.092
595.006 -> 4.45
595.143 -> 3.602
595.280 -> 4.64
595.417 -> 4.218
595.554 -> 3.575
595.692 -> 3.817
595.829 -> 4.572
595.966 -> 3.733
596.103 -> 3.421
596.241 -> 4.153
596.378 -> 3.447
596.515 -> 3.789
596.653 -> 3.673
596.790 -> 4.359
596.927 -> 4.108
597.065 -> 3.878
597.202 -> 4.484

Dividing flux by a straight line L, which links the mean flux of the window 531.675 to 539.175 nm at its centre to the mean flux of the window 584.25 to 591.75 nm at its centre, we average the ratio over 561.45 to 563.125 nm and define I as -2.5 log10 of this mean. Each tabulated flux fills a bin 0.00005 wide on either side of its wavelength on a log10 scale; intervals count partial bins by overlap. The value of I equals 0.09 mag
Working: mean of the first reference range 4.93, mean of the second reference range 3.98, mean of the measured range 4.1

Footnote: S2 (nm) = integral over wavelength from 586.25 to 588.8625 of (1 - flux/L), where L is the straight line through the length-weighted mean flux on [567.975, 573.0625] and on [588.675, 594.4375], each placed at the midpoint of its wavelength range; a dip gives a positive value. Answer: 0.22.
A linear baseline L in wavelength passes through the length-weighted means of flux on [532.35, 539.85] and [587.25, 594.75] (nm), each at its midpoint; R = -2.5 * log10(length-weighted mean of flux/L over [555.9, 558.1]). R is -0.103 mag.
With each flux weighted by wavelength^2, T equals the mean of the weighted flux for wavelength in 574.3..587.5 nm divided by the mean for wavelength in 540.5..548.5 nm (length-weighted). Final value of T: 0.92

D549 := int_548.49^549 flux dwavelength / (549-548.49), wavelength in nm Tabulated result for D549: 4.58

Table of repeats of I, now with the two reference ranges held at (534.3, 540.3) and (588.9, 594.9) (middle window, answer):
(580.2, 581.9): 0.07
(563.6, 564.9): 0.05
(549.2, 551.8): 0.03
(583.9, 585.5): 0.16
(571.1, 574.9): 0.06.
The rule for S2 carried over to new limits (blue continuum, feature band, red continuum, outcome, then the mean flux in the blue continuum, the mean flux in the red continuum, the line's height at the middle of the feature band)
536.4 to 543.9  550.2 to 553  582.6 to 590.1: 0.067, 5.03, 3.9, 4.75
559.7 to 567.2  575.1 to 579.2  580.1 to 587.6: -0.205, 4.36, 3.87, 4.03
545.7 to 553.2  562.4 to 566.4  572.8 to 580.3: 0.064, 4.75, 4.21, 4.45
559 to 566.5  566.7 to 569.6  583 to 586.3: -0.220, 4.36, 3.89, 4.25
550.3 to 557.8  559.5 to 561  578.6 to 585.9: 0.092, 4.71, 3.97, 4.55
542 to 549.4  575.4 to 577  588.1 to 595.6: 0.071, 4.88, 4.23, 4.45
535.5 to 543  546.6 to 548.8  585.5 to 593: -0.071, 5.03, 4.09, 4.87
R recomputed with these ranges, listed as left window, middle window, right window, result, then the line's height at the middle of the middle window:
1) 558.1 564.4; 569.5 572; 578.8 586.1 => 0.00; 4.17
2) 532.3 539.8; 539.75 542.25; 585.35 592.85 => -0.04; 4.88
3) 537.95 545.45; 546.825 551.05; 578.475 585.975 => -0.01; 4.81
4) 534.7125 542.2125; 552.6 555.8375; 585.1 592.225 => 0.03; 4.7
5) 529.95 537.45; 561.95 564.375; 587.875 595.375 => 0.06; 4.54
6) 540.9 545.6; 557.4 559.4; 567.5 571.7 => -0.12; 4.57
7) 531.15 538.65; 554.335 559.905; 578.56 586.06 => -0.06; 4.48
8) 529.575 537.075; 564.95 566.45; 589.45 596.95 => 0.02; 4.47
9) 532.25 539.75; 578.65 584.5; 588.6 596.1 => 0.09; 4.36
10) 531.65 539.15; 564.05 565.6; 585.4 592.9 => 0.03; 4.46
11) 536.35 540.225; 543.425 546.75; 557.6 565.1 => 0.02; 4.9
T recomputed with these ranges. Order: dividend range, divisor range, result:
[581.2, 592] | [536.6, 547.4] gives 0.94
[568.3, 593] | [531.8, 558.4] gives 0.96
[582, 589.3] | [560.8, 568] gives 0.94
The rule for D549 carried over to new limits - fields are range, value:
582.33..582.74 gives 3.66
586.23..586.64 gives 3.76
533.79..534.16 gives 4.82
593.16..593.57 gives 3.74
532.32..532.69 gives 5.28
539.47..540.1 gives 5.04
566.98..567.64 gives 4.81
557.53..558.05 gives 7.34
